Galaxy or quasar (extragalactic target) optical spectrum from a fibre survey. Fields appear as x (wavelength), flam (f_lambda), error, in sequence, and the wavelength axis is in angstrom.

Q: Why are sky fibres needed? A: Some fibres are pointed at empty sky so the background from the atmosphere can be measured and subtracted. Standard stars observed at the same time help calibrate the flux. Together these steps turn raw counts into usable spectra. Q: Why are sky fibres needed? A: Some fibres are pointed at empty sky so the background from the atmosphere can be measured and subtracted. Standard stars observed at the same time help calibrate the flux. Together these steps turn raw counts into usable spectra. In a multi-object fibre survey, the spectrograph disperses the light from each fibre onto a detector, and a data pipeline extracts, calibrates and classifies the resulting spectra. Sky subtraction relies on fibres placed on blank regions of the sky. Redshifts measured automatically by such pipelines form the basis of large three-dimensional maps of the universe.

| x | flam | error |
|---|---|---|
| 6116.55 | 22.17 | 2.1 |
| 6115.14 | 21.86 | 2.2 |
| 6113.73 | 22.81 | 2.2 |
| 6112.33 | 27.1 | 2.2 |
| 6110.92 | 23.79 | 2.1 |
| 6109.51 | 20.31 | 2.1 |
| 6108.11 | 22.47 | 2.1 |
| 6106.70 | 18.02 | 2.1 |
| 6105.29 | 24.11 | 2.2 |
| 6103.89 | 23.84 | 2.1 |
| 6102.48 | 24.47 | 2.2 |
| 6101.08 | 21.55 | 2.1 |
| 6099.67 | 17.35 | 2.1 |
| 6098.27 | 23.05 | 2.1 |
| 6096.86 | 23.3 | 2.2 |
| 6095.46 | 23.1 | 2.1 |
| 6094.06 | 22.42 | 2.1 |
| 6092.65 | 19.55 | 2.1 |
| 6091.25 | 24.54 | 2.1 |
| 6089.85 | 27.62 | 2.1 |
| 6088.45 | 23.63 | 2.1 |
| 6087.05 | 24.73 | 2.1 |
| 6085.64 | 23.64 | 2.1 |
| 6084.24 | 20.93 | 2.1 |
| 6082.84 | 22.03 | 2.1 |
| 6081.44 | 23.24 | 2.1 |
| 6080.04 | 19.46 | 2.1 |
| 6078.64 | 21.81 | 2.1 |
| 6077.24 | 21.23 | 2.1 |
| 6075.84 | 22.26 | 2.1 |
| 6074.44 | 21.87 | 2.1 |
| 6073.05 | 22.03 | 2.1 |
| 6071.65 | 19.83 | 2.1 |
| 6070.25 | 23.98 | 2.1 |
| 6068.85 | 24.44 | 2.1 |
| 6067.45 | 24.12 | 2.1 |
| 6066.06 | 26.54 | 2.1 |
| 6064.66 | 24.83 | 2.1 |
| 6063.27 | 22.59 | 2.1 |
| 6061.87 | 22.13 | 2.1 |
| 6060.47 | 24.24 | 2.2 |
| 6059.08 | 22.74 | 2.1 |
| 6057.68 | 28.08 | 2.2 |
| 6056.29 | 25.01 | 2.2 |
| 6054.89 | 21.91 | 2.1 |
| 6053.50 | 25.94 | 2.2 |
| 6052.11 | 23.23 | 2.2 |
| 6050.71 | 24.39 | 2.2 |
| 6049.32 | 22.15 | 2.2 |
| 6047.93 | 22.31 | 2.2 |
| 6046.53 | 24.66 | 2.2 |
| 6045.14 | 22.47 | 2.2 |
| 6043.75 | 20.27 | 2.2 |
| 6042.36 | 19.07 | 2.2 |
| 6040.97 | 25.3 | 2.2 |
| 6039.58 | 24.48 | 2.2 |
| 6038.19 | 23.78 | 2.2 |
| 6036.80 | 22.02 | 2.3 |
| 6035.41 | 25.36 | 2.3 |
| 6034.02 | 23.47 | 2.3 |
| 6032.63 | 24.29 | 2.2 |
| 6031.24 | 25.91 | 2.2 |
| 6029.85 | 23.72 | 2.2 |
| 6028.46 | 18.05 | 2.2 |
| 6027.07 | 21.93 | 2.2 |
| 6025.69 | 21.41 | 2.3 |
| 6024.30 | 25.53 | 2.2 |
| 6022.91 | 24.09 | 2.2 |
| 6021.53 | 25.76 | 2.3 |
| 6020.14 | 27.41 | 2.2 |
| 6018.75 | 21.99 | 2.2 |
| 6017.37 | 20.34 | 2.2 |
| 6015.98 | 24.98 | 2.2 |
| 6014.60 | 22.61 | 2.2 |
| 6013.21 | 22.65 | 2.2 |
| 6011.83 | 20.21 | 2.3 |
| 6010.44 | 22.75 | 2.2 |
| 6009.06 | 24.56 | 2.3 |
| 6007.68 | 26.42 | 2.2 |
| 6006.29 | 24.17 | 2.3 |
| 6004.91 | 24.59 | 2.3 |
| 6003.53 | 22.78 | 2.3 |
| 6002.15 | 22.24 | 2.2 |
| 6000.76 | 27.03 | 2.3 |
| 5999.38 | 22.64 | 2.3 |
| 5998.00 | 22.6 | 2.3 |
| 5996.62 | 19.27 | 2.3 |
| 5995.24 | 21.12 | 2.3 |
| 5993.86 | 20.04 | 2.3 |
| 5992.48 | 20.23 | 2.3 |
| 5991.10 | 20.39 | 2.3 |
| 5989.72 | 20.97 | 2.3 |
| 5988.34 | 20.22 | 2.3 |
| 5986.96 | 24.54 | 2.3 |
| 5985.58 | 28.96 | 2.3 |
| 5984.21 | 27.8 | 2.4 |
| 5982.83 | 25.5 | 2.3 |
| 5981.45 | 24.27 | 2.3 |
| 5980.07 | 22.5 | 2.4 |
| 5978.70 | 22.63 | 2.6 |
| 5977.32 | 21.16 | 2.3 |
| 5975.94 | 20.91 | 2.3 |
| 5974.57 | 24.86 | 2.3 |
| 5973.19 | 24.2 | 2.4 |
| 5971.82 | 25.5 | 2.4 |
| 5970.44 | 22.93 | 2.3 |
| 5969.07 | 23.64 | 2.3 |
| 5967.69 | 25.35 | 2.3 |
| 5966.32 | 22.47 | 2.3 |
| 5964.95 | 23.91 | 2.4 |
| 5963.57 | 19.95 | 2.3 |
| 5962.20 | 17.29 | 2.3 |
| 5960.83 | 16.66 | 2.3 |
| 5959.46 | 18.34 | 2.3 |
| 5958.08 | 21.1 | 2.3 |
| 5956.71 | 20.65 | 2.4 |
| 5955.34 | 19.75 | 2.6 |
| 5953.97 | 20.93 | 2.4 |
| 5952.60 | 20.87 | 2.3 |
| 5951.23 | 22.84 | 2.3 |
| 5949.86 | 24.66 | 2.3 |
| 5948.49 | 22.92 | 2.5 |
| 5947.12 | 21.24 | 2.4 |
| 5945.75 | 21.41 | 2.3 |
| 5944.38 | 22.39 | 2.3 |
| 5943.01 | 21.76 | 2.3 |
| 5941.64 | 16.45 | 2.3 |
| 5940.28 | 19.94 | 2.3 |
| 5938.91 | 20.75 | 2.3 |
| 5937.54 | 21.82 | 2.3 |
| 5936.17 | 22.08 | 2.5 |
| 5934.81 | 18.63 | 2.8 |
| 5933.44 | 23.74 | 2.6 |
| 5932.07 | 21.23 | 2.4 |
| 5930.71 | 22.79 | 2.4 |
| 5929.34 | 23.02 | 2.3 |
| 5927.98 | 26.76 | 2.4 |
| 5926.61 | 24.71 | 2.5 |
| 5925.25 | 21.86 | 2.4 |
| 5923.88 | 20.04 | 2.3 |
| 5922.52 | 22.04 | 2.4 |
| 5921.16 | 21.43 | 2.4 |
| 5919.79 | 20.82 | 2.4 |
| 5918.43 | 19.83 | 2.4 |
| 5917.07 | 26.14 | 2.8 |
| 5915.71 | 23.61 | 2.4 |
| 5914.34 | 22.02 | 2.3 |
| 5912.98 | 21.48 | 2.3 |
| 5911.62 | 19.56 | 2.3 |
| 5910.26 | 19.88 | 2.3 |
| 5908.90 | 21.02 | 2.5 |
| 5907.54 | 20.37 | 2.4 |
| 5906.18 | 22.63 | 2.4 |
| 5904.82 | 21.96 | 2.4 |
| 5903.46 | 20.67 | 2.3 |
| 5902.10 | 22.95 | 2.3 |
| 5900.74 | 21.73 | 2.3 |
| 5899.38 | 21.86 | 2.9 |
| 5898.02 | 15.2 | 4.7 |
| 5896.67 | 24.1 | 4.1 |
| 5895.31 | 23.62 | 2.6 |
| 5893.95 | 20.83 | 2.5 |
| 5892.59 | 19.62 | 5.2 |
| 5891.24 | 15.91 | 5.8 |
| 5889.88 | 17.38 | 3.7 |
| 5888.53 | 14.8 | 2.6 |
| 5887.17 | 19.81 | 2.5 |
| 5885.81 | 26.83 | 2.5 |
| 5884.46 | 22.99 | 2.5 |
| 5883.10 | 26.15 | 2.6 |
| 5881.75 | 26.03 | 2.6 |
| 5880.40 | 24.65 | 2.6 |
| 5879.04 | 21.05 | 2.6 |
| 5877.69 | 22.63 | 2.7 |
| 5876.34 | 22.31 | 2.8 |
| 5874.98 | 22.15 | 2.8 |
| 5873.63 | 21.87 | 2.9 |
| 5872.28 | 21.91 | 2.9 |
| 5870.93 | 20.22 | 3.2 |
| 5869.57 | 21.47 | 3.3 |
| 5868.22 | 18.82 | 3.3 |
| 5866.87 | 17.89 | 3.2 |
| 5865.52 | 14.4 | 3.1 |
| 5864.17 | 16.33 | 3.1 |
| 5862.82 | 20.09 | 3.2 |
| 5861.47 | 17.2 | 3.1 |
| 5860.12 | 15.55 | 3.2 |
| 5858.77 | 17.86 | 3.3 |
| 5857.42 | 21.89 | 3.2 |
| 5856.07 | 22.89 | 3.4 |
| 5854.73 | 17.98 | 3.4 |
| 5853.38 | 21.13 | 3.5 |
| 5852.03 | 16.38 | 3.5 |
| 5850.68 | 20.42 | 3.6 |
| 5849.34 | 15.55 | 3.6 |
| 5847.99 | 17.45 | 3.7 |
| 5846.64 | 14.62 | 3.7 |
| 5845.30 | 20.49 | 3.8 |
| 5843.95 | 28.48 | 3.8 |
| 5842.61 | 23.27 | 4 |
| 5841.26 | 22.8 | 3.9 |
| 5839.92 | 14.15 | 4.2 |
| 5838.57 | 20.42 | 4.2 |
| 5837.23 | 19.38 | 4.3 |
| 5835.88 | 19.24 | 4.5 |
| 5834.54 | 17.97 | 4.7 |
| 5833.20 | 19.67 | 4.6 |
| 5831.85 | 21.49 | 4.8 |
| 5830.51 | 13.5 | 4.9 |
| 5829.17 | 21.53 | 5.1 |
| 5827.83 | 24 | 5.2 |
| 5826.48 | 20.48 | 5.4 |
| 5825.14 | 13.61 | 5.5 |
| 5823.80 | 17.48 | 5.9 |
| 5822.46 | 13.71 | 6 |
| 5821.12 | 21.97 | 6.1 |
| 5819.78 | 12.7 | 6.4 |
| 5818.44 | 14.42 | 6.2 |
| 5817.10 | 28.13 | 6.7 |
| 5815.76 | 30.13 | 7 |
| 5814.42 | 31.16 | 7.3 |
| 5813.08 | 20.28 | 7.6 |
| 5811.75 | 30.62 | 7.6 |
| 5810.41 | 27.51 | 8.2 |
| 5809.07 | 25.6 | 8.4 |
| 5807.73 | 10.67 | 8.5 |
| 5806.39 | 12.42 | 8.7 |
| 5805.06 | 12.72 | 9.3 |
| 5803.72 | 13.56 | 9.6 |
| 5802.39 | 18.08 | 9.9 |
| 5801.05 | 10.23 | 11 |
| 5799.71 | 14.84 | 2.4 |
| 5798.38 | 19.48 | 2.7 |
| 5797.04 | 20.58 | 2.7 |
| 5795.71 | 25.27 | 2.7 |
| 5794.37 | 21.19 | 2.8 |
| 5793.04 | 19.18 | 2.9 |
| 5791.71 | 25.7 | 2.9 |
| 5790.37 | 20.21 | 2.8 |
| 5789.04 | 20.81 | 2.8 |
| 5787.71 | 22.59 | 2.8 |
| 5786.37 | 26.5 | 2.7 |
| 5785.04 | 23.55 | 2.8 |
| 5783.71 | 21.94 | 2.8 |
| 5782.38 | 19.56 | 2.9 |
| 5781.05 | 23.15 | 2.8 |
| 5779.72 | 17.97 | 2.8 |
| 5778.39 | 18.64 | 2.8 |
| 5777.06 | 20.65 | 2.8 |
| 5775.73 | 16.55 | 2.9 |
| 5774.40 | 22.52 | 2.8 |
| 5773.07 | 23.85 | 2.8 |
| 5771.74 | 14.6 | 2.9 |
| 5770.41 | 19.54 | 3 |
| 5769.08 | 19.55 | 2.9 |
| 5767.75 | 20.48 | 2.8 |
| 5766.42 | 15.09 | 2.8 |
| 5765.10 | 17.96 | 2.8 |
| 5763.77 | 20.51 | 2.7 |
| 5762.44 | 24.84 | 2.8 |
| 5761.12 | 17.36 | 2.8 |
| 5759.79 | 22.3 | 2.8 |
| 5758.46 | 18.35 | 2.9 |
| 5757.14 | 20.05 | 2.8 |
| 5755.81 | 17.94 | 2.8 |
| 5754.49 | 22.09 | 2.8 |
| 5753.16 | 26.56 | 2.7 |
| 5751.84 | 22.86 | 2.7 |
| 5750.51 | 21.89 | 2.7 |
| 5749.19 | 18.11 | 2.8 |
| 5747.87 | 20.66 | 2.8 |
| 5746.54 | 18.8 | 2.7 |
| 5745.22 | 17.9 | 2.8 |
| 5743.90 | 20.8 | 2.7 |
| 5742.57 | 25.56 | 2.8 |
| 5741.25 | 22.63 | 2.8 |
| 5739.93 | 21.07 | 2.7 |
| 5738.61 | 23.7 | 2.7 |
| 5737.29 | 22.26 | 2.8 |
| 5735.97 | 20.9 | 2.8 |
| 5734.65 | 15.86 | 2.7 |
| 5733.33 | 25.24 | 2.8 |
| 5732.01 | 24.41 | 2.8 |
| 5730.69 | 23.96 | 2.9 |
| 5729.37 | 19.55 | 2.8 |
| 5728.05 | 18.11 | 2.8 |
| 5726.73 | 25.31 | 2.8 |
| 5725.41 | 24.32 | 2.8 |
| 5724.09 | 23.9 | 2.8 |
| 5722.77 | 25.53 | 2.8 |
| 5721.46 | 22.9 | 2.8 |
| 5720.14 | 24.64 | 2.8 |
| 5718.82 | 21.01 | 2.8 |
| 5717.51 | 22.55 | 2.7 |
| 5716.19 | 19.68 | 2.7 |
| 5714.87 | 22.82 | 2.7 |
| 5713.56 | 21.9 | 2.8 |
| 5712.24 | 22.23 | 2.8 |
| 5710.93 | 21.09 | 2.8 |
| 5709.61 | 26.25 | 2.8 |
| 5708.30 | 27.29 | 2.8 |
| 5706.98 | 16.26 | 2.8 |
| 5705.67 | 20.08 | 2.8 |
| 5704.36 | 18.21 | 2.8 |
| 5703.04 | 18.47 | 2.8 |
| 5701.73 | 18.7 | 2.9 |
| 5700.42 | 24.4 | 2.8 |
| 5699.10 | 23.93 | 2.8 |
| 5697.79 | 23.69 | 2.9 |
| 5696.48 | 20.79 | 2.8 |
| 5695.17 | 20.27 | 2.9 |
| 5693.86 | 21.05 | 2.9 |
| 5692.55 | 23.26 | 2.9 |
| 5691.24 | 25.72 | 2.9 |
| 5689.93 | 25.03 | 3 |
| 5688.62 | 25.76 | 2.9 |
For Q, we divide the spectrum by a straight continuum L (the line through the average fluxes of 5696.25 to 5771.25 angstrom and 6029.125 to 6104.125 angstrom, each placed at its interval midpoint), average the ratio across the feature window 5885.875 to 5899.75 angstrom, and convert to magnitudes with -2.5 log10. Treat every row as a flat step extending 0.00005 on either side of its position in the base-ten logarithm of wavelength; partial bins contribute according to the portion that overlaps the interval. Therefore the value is 0.139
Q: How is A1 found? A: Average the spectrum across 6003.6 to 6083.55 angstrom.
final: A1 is 23.3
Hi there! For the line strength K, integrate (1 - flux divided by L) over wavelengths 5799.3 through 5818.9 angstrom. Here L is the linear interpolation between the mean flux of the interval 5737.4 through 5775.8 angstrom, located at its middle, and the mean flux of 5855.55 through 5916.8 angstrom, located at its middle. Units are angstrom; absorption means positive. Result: 0.48 angstrom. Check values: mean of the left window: 20.6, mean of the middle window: 20.2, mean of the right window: 20.8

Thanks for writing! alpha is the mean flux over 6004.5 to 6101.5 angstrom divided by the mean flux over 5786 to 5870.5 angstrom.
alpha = 1.18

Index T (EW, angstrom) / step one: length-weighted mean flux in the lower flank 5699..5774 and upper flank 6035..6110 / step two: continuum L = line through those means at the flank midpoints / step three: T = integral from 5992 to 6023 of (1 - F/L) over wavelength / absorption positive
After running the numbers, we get -0.6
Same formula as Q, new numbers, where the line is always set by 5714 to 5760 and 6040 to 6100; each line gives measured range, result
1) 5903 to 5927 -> 0.04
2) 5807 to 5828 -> 0.04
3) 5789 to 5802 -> 0.12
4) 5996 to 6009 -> -0.04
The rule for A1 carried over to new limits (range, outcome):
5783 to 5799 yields 22.2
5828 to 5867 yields 19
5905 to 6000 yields 22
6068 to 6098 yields 22.7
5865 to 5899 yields 20.9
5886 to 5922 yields 20.8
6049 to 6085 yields 23.1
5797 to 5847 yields 19.5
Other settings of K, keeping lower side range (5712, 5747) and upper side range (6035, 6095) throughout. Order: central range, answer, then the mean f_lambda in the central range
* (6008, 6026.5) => -0.3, 23.5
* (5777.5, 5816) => 2.8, 20.7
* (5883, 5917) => 2.4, 21.1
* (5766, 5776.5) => 1.5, 19.1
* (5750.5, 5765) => 0.7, 21.2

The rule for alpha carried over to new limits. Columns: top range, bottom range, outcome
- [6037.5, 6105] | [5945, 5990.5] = 1.03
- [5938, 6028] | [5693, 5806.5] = 1.08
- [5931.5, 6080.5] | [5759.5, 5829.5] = 1.13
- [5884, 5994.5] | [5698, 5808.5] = 1.05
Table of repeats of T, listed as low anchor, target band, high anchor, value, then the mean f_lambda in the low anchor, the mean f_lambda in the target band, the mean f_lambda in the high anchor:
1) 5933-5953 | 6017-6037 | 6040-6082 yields -0.8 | 21.4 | 23.5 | 23.1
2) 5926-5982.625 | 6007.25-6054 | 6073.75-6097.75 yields -2.0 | 22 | 23.3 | 22.7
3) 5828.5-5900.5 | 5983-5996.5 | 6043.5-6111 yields -0.6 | 20.1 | 22.7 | 22.9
